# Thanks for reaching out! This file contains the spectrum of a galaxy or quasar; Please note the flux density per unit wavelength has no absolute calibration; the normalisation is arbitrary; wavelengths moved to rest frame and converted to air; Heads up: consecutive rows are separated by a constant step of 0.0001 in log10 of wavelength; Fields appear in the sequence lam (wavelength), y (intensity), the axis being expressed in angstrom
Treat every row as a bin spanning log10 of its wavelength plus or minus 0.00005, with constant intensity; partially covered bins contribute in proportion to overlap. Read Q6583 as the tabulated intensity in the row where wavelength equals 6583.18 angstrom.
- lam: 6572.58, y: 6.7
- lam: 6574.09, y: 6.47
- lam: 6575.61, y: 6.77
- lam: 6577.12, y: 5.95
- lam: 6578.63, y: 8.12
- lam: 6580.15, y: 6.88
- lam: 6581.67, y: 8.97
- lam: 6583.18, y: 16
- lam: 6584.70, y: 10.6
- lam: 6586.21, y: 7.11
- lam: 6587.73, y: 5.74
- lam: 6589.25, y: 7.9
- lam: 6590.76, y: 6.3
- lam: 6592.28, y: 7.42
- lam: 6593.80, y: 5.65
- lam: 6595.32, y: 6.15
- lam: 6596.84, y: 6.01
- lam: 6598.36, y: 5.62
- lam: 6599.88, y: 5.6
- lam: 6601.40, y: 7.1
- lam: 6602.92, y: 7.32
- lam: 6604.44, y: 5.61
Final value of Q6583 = 16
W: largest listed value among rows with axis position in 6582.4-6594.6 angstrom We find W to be 16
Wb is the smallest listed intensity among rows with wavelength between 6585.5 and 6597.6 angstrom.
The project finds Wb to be 5.65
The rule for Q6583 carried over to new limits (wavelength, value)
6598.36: 5.62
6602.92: 7.32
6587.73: 5.74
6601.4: 7.1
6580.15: 6.88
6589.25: 7.9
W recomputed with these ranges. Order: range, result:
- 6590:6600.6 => 7.42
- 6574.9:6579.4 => 8.12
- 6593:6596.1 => 6.15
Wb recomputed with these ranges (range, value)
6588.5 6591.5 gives 6.3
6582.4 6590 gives 5.74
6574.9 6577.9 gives 5.95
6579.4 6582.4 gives 6.88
